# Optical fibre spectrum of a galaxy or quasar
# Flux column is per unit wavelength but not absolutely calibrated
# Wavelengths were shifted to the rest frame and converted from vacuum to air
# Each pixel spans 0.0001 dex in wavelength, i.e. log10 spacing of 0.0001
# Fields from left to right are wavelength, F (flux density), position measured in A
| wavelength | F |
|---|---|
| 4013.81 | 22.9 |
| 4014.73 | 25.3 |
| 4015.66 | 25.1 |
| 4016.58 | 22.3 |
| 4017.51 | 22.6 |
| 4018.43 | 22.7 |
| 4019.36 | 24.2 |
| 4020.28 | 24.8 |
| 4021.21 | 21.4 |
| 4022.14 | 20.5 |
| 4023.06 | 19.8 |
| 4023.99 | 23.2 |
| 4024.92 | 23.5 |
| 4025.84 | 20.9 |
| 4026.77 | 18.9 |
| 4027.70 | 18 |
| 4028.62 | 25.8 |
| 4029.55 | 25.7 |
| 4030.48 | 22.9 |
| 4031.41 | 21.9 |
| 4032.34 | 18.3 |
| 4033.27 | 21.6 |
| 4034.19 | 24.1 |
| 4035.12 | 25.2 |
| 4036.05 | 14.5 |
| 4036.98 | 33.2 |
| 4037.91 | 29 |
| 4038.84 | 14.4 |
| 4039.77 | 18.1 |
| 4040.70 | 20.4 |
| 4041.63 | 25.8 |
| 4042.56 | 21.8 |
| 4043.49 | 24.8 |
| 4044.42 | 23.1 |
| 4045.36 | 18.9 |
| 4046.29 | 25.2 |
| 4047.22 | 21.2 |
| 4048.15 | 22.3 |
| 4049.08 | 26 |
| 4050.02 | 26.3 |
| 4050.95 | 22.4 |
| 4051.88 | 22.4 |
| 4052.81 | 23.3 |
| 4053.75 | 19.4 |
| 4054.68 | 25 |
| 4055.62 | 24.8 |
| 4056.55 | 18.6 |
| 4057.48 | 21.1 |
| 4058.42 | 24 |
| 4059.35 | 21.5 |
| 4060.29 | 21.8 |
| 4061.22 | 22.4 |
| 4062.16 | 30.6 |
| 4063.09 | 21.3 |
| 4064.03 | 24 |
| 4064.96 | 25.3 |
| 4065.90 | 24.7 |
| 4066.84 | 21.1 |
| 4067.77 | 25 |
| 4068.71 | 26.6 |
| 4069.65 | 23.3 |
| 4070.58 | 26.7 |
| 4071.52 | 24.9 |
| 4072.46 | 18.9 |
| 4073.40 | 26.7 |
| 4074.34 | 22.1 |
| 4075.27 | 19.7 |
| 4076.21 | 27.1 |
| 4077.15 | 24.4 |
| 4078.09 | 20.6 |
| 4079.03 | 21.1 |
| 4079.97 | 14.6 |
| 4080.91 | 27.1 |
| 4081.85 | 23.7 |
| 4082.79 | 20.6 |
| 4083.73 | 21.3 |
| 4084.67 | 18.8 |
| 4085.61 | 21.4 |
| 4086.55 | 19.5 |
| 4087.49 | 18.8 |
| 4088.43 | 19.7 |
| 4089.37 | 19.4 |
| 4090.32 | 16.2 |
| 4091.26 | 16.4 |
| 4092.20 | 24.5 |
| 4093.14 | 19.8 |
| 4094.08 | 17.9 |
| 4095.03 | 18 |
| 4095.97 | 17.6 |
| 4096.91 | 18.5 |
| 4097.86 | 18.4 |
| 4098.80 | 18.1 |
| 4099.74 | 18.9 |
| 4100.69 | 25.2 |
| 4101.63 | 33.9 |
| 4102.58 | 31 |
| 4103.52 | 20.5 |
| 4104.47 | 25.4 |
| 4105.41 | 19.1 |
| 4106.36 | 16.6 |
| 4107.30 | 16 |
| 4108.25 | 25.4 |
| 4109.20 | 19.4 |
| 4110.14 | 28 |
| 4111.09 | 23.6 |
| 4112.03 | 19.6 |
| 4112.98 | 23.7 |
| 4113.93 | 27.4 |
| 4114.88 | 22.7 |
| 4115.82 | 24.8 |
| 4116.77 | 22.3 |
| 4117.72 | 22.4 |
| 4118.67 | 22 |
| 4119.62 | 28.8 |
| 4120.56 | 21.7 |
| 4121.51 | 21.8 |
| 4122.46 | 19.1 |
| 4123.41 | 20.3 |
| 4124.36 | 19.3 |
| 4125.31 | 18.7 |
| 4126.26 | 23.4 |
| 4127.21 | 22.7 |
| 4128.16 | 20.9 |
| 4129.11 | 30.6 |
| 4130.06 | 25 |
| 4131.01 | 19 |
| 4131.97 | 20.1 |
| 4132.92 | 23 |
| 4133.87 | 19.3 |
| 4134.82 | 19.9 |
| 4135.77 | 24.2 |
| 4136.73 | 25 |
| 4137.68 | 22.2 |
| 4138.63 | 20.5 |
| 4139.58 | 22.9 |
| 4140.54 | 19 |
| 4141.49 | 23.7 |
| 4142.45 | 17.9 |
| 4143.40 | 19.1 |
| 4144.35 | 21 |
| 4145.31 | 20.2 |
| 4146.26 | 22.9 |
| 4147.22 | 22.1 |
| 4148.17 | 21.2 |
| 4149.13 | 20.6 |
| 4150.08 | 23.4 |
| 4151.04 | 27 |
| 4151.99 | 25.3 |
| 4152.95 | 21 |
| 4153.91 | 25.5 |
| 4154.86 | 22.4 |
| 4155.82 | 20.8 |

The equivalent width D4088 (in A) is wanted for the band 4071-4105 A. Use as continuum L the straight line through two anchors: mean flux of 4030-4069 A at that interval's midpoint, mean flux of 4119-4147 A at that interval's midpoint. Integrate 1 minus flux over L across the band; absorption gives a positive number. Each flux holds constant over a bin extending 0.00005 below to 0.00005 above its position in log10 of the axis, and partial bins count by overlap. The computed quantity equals 1.5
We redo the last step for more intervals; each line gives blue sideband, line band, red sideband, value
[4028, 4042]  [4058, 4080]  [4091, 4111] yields -1.4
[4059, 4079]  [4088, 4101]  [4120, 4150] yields 2.1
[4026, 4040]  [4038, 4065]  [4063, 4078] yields 0.4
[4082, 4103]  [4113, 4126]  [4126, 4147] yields -0.6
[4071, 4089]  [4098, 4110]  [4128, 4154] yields -0.4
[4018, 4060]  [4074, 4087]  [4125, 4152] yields 0.4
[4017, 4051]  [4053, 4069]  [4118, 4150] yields -0.7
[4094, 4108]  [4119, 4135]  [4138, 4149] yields -0.7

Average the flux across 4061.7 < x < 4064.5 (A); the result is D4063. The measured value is 25.3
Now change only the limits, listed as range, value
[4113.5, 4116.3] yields 24.9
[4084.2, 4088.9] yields 19.7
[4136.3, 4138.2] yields 23.6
